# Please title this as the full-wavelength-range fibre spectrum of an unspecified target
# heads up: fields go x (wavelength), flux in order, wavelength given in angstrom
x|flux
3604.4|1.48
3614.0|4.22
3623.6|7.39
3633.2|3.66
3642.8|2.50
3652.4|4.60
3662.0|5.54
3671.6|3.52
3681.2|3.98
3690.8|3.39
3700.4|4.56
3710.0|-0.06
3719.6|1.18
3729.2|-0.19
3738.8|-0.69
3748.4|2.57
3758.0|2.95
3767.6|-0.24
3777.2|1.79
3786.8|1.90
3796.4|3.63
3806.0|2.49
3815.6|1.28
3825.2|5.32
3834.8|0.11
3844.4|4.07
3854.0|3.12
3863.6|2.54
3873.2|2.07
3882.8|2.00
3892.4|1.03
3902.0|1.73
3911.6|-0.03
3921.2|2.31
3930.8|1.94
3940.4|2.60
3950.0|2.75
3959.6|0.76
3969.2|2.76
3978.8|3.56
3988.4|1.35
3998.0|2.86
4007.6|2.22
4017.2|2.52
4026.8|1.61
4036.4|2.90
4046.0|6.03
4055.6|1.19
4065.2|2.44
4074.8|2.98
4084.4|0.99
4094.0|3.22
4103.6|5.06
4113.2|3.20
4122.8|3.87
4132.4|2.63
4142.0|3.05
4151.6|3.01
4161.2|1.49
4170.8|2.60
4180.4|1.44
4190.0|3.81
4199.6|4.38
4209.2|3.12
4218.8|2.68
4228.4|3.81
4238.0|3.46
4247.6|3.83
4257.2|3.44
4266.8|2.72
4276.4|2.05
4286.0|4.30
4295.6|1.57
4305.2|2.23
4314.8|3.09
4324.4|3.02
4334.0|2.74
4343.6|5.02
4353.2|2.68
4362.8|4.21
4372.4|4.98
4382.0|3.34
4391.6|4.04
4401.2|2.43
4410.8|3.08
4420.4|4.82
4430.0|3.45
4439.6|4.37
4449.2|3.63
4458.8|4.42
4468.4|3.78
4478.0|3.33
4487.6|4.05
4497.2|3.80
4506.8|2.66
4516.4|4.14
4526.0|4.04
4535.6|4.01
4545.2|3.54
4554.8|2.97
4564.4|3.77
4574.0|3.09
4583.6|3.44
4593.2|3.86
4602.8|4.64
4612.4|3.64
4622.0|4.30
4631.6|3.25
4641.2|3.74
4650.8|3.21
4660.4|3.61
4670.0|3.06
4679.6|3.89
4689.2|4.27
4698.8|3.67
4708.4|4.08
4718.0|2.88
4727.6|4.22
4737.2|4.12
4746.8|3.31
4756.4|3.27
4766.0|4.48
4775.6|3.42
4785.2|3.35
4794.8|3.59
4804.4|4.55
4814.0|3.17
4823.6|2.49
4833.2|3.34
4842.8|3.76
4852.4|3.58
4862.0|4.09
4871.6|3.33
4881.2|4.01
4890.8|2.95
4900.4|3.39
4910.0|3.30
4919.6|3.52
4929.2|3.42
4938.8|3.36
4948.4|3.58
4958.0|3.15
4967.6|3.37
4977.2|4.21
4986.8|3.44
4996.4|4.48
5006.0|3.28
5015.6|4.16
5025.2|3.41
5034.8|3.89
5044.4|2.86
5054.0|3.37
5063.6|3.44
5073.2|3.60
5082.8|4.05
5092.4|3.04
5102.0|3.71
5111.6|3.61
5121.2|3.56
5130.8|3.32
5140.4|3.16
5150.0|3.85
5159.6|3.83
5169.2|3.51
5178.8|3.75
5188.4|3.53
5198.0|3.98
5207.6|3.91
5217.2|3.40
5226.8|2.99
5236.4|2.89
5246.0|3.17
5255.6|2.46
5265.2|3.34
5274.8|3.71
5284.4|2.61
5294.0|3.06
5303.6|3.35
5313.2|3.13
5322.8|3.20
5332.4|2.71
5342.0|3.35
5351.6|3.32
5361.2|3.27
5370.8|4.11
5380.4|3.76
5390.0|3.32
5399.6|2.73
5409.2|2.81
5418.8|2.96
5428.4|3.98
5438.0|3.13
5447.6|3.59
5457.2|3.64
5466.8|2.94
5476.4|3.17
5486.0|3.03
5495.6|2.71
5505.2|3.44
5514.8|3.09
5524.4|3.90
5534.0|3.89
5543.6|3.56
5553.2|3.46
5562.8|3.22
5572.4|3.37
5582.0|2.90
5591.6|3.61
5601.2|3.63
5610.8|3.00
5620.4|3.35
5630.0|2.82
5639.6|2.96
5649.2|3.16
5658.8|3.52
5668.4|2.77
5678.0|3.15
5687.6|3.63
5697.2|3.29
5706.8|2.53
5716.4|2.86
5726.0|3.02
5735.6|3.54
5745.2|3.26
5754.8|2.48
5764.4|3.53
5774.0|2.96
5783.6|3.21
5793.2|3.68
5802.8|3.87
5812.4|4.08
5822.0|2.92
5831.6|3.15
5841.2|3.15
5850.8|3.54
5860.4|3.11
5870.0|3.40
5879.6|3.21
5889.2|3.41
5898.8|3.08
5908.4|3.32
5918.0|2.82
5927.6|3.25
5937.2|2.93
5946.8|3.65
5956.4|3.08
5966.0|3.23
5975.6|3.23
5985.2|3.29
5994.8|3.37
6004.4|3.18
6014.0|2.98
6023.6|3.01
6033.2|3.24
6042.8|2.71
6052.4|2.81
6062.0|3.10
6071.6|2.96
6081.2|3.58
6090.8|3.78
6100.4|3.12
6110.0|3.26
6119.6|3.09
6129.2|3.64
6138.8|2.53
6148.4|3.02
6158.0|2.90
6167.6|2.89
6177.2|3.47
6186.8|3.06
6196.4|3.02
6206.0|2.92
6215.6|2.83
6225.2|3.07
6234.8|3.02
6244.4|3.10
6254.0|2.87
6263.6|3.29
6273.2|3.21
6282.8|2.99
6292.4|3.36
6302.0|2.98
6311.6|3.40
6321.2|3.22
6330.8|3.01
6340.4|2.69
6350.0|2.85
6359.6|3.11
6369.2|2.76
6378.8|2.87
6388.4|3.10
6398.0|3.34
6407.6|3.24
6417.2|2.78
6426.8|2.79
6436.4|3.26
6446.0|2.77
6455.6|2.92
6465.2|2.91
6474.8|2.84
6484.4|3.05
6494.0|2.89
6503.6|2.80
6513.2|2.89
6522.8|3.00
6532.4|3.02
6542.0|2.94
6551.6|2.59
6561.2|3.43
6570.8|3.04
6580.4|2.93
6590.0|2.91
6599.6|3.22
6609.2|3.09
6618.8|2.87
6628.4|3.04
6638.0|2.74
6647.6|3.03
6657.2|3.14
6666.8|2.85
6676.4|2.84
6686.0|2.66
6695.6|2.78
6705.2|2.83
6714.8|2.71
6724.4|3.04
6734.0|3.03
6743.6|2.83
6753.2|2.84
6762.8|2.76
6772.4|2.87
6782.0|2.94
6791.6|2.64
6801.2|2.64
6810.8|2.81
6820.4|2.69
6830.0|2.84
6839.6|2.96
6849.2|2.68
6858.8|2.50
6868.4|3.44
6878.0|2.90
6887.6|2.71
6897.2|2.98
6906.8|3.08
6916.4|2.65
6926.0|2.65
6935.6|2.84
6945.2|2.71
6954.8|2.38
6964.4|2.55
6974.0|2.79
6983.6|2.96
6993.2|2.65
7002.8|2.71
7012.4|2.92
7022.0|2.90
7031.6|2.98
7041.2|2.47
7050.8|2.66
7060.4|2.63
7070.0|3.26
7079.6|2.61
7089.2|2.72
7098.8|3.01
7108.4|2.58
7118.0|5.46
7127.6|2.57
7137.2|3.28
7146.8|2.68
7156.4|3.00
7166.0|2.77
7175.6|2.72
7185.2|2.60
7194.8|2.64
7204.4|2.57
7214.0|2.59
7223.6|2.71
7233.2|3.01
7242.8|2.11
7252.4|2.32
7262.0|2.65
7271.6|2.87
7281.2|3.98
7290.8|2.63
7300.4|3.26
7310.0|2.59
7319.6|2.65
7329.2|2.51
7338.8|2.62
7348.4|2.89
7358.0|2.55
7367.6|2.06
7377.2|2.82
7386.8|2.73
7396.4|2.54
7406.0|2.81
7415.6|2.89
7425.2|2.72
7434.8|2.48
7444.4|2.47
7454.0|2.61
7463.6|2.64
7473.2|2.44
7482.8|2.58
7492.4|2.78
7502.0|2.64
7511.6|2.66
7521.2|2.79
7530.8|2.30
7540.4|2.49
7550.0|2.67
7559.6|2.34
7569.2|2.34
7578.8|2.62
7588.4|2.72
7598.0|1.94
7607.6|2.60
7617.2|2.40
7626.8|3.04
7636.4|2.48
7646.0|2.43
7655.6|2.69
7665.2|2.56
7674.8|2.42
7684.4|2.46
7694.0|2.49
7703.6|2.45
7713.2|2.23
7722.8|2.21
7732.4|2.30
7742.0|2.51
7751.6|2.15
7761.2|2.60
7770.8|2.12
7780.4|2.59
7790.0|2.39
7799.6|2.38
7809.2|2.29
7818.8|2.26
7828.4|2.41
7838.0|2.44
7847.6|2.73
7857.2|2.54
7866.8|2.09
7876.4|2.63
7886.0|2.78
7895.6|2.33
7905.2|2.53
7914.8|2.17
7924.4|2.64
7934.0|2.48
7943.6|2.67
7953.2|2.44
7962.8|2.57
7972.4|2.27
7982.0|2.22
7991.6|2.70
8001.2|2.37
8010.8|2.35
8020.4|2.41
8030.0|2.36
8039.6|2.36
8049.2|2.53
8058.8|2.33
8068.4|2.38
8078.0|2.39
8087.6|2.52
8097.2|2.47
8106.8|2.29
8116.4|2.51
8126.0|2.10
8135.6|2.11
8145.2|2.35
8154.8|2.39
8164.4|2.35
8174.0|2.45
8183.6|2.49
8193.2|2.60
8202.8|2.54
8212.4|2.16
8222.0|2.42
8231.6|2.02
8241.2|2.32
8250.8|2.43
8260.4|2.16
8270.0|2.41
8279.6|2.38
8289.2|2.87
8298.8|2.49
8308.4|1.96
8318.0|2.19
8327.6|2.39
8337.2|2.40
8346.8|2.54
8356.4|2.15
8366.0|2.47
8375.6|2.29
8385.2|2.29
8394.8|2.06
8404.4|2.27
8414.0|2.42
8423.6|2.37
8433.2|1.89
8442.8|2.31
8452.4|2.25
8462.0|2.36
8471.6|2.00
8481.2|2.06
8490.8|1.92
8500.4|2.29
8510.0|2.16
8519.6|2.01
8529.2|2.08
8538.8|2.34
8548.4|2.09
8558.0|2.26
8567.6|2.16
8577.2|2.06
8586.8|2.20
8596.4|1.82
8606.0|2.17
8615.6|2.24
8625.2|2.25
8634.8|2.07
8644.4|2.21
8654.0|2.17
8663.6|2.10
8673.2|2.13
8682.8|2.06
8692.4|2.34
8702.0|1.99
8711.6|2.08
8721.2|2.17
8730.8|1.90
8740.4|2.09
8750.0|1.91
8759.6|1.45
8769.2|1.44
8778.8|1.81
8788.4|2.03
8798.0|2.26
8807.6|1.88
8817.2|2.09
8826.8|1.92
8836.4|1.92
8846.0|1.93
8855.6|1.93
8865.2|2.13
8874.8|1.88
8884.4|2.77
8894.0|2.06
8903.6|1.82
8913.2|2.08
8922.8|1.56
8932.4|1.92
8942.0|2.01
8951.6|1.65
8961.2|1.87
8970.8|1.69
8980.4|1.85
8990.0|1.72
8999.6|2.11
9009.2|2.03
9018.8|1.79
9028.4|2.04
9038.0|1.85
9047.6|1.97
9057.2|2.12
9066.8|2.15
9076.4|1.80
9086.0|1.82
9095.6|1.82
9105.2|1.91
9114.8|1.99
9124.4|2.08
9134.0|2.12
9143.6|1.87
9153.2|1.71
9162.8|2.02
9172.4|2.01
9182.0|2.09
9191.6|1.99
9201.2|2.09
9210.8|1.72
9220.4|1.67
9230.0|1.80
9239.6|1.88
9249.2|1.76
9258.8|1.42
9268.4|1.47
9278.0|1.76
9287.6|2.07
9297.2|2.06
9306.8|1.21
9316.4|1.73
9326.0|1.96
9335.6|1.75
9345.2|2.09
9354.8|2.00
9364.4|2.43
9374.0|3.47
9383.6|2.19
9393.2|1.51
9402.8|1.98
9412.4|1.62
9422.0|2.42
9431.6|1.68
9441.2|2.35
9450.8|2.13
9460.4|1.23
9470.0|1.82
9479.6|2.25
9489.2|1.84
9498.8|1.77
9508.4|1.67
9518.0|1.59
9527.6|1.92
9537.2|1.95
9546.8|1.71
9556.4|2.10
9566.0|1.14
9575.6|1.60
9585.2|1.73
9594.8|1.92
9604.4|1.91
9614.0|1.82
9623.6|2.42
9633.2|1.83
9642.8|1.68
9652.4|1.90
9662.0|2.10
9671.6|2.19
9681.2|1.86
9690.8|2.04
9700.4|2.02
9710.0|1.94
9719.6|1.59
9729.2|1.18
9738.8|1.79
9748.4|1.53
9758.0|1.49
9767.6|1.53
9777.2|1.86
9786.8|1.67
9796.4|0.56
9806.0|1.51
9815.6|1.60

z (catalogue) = 0.08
